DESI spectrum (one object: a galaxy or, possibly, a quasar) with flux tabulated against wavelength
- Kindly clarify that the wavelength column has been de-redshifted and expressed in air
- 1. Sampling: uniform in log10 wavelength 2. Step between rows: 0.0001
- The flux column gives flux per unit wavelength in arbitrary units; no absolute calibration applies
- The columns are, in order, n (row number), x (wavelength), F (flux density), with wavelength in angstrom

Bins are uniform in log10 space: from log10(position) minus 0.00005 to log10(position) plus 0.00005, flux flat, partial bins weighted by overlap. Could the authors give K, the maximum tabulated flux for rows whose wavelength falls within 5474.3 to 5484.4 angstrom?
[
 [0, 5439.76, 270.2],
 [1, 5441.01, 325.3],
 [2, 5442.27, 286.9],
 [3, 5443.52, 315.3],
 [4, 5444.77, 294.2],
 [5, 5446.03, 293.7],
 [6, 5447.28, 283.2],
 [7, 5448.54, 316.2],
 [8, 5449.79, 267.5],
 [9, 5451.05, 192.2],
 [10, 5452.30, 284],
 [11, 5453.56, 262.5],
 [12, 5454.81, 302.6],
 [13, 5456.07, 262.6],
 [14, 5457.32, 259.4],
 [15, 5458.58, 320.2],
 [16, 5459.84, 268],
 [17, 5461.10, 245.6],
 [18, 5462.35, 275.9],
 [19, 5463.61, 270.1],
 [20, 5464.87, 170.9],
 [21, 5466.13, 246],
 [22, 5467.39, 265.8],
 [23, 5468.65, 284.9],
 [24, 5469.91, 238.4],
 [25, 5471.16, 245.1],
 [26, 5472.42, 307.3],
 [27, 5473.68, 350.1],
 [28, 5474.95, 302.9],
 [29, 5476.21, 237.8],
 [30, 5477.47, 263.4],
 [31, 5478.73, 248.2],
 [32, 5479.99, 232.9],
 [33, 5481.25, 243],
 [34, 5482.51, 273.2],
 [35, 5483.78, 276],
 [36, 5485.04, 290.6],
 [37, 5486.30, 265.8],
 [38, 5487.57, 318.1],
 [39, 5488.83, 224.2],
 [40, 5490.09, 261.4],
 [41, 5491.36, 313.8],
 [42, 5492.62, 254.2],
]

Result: 302.9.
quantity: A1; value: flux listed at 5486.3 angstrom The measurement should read 265.8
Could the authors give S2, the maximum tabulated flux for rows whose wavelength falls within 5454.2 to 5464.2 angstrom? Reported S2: 320.2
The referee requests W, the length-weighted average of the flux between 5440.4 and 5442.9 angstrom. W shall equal 306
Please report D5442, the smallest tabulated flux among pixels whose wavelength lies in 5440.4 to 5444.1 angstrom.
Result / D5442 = 286.9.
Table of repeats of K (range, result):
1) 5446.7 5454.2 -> 316.2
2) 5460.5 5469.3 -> 284.9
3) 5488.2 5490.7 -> 261.4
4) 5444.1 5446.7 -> 294.2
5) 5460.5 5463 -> 275.9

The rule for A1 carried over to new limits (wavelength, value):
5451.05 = 192.2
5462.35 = 275.9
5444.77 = 294.2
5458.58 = 320.2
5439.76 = 270.2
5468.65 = 284.9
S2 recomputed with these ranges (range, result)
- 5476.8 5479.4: 263.4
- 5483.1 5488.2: 318.1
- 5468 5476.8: 350.1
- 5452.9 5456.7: 302.6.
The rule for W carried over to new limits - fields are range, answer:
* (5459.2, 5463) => 263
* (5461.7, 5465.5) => 239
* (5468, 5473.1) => 270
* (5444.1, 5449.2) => 297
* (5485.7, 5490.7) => 267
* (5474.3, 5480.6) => 257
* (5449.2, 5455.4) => 262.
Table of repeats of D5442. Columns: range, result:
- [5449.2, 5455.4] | 192.2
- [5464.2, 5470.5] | 170.9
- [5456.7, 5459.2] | 259.4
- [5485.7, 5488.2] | 265.8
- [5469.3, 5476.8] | 237.8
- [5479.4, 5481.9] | 232.9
